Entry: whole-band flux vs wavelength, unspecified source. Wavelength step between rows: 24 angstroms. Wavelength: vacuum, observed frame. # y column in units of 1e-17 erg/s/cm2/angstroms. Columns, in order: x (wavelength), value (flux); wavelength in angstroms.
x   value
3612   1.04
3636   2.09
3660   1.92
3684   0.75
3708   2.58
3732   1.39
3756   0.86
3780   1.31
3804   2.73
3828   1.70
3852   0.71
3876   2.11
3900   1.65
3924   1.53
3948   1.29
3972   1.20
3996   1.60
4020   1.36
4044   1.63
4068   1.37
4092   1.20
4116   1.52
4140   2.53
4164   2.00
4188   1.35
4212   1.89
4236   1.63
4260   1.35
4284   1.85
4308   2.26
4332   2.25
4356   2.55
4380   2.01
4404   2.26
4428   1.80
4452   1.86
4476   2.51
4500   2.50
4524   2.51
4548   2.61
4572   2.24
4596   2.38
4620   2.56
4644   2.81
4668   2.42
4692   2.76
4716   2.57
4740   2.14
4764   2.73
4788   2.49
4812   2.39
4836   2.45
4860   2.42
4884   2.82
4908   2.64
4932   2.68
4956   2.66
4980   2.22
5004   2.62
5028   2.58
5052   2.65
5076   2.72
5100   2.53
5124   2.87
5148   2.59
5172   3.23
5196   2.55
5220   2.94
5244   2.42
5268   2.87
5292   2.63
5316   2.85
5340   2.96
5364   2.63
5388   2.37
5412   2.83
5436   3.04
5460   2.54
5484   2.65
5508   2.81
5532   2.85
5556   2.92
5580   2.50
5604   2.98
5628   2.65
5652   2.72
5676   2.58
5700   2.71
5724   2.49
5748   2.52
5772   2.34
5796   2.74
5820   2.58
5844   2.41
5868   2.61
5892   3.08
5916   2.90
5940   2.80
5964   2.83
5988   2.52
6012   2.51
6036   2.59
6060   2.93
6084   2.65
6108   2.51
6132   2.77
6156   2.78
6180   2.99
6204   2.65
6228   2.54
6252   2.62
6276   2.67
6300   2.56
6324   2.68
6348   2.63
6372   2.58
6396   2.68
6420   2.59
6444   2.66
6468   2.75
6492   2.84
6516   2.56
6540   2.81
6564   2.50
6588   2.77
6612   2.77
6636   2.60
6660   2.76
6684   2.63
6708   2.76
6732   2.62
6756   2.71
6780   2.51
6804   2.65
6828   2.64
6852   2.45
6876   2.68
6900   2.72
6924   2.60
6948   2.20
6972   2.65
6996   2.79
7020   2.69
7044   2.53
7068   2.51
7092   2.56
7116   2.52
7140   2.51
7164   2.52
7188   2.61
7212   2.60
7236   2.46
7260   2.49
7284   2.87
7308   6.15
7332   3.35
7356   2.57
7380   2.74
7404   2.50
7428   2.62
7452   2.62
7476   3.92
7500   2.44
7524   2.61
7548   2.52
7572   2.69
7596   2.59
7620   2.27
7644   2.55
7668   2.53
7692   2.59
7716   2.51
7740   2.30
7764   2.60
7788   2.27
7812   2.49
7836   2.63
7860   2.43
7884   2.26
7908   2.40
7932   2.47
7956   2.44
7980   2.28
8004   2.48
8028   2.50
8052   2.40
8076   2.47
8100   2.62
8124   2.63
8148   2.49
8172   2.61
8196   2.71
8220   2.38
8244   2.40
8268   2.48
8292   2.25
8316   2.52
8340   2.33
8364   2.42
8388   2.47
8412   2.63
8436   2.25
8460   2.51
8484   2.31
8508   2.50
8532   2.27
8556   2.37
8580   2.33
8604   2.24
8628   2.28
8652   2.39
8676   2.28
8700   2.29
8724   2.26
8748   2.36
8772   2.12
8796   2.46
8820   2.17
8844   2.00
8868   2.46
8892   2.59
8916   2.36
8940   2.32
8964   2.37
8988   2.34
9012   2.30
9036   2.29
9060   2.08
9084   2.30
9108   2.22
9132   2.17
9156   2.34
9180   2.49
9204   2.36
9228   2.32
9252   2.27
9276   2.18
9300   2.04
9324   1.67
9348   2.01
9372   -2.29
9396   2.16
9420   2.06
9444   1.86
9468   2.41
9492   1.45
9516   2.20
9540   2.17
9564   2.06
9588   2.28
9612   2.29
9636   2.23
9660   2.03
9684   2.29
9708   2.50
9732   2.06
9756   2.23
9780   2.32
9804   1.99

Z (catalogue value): 0.11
